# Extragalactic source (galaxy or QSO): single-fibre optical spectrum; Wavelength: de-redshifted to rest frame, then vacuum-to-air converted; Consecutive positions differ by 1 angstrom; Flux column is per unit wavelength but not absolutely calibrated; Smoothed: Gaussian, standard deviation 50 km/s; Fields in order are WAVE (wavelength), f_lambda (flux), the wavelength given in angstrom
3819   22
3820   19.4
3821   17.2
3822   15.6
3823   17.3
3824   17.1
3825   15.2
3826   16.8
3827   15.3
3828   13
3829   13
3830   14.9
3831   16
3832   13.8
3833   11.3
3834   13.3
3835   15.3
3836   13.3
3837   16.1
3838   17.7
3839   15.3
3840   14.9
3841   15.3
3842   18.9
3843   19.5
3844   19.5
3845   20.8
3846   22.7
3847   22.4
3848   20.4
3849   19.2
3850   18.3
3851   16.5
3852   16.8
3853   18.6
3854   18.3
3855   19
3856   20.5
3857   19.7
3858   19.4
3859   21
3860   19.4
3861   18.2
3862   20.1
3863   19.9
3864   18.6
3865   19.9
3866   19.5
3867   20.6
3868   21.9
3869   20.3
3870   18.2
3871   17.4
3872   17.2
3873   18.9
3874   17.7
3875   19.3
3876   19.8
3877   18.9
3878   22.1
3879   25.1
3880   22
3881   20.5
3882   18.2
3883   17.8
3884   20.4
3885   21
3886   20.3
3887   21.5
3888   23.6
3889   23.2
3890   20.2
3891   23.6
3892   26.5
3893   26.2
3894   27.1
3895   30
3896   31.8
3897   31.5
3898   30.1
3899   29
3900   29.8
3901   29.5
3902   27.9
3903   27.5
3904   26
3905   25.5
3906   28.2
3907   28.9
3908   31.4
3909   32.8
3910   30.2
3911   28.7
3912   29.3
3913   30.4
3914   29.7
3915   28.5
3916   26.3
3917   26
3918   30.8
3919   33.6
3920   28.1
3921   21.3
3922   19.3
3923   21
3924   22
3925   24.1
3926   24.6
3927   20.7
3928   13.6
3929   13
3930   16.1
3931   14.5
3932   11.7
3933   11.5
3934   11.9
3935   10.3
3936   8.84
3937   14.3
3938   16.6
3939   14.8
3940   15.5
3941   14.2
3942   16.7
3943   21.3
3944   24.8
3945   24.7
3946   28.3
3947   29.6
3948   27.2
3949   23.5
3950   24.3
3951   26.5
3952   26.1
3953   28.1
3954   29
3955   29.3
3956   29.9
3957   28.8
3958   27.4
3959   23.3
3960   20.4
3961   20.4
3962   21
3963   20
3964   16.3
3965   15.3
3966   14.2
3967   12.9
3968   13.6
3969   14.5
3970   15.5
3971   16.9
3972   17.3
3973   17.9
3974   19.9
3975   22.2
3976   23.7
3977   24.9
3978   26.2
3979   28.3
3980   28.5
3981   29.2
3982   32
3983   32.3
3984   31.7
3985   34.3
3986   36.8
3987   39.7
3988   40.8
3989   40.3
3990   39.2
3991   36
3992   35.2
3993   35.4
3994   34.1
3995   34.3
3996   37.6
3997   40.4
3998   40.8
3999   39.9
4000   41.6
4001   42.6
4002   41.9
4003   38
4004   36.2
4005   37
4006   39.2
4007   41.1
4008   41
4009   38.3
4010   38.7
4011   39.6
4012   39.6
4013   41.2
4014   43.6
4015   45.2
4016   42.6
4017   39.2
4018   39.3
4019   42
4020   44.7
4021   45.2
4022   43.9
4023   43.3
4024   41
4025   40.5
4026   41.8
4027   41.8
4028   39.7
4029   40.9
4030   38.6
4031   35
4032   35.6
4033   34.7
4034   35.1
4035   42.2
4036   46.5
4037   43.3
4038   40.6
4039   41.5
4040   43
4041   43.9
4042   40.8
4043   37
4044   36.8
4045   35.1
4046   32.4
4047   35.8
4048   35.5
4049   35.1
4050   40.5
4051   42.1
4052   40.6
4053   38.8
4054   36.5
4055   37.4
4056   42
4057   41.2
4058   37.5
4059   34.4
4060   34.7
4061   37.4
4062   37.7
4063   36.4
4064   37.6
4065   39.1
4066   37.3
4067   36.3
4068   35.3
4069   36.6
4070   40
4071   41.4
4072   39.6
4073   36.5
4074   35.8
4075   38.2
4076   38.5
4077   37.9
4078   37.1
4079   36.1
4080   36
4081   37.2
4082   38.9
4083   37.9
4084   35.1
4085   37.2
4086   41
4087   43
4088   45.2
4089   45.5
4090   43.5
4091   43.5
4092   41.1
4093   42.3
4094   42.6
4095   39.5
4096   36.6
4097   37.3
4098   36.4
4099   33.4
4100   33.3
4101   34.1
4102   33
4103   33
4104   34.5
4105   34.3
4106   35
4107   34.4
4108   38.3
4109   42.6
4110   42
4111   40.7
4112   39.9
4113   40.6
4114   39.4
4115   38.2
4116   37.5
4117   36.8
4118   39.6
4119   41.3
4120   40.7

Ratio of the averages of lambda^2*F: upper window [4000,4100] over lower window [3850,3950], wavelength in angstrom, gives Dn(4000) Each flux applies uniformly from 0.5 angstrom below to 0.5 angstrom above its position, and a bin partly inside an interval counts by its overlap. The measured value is 1.91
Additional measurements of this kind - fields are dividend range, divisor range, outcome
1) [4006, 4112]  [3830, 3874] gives 2.38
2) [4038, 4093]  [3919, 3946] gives 2.29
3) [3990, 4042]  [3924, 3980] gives 2.05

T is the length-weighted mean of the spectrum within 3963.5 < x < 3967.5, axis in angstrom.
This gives 14.7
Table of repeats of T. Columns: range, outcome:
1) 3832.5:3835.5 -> 13.3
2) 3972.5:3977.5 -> 21.7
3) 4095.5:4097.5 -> 37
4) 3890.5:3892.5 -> 25.1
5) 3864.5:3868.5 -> 20.5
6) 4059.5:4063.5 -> 36.5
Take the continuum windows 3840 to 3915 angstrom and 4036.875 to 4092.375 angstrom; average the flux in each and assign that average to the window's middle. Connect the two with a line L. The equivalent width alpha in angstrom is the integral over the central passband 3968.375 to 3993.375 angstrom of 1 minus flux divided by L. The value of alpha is 2.4 angstrom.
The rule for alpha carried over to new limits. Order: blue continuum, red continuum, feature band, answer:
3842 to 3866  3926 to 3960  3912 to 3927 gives -4.28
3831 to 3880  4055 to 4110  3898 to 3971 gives 6.72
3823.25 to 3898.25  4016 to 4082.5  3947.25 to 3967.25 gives 4.04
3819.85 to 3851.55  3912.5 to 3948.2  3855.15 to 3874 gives -1.61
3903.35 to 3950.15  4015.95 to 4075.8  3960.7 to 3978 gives 6.20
